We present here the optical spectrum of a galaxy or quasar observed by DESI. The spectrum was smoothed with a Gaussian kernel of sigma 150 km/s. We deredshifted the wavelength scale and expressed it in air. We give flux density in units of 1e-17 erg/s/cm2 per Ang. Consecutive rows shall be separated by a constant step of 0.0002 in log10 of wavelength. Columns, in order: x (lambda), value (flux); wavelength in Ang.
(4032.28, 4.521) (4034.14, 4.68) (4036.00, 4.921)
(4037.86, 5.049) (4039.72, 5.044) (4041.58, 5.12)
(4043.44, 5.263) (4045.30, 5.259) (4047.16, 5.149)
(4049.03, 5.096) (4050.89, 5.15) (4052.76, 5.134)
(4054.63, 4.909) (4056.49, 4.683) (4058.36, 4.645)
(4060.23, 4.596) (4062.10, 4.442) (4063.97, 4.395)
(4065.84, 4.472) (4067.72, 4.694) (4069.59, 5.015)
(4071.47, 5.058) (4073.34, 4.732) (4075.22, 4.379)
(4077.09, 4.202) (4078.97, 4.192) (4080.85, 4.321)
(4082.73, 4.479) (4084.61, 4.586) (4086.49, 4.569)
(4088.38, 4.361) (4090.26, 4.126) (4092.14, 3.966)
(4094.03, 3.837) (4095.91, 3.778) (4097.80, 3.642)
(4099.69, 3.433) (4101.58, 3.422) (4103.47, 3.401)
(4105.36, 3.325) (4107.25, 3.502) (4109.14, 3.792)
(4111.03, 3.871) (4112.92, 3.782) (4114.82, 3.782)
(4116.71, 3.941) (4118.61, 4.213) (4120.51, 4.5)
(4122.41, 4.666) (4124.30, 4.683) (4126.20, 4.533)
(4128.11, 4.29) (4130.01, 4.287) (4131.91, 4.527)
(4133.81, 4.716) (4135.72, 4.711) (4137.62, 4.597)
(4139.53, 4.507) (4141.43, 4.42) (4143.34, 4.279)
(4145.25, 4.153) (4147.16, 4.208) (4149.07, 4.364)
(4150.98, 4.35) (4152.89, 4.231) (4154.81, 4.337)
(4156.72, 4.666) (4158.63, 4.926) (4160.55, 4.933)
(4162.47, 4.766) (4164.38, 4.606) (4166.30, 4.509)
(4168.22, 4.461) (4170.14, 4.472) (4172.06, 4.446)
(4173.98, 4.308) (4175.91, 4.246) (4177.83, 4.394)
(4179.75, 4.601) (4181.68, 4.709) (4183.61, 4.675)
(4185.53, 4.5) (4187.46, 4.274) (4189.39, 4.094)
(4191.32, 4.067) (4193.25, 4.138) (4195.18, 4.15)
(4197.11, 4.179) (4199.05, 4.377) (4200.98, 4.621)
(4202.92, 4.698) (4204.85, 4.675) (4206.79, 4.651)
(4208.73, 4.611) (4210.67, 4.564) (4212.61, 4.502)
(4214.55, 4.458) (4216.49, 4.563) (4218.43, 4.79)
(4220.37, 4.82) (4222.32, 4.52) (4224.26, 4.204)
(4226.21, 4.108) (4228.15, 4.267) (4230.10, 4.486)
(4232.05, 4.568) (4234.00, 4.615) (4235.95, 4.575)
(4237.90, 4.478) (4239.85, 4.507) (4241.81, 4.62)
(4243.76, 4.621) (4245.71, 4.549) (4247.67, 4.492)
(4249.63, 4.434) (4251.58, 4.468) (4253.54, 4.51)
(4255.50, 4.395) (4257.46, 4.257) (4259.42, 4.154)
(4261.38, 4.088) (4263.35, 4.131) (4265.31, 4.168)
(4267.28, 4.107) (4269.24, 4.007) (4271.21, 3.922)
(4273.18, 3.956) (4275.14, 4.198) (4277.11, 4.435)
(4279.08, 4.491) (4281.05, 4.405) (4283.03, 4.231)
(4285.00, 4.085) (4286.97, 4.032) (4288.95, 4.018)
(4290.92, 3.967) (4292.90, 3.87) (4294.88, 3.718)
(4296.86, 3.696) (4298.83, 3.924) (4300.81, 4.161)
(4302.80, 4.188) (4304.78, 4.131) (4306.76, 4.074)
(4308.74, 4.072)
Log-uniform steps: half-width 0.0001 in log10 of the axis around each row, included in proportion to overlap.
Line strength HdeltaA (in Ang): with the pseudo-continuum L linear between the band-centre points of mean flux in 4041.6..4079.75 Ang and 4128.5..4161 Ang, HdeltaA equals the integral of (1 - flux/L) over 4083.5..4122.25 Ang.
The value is 6.0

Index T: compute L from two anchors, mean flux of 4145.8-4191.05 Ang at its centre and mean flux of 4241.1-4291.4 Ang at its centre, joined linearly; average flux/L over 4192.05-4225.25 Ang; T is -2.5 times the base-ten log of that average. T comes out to -0.03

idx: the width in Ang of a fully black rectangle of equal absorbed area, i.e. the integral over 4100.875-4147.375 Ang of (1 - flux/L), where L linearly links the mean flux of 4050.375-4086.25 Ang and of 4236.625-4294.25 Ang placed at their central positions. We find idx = 3.63 Ang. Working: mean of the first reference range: 4.63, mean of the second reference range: 4.26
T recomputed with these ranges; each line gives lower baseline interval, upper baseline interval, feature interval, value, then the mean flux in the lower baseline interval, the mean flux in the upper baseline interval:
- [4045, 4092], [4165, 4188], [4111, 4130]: 0.08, 4.65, 4.47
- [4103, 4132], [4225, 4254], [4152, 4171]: -0.09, 4.07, 4.48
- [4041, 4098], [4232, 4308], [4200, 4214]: -0.06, 4.6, 4.23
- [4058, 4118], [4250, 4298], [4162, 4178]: -0.08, 4.14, 4.14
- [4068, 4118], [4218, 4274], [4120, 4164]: -0.09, 4.07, 4.37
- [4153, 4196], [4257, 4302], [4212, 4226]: -0.06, 4.46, 4.09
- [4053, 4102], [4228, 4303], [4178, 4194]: -0.02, 4.36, 4.25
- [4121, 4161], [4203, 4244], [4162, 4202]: 0.03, 4.49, 4.54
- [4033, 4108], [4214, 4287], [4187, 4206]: 0.02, 4.48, 4.36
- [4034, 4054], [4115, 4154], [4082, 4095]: 0.12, 5.09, 4.4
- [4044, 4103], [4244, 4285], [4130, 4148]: -0.01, 4.47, 4.27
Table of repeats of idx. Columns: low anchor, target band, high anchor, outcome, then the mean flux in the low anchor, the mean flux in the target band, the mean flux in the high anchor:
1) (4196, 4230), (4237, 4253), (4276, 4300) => -0.7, 4.5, 4.52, 4.07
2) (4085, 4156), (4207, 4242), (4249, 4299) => -3.1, 4.14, 4.51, 4.14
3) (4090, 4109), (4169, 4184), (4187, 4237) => -1.0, 3.63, 4.47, 4.45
